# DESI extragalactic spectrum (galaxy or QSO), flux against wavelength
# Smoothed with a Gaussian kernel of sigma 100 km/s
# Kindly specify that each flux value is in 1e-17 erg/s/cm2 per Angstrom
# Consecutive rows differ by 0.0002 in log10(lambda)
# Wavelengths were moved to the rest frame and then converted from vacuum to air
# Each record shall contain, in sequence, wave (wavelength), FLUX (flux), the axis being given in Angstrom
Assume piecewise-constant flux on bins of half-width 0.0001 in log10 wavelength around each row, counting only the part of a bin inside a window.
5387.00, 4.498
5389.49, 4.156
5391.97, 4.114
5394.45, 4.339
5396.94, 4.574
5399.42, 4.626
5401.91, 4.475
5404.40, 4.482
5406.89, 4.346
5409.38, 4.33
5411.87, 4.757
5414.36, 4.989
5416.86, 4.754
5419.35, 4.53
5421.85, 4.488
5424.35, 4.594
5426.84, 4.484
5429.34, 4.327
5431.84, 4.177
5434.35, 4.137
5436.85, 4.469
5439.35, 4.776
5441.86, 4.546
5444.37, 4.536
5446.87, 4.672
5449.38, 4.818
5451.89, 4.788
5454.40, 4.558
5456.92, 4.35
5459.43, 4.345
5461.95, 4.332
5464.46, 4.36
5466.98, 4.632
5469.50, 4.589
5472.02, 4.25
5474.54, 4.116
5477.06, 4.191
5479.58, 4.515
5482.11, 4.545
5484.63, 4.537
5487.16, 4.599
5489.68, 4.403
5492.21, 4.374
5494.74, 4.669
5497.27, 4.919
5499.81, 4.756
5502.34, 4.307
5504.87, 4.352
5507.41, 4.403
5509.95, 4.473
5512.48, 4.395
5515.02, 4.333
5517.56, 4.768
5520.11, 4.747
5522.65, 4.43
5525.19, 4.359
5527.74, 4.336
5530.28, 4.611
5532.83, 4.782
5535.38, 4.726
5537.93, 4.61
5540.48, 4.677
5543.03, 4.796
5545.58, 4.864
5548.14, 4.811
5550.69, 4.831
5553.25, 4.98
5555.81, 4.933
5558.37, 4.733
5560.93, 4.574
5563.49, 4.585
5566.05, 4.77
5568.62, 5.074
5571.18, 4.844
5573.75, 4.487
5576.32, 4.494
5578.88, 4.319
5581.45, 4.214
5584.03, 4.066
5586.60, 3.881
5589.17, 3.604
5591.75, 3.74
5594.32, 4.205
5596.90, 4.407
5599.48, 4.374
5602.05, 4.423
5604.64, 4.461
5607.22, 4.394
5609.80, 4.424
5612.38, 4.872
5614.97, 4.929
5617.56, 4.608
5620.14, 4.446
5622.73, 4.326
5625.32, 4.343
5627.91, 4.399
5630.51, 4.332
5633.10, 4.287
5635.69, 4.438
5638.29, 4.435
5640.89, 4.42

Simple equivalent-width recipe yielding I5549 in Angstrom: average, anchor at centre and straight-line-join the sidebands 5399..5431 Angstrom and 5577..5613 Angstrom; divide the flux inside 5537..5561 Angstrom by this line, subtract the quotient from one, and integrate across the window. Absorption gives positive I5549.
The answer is -2.7 Angstrom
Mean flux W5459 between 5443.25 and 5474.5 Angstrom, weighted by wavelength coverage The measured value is 4.5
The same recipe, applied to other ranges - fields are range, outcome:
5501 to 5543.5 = 4.53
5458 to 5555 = 4.55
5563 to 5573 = 4.82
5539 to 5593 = 4.54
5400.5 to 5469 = 4.52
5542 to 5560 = 4.84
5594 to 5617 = 4.51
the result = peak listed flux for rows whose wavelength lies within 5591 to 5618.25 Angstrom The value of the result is 4.929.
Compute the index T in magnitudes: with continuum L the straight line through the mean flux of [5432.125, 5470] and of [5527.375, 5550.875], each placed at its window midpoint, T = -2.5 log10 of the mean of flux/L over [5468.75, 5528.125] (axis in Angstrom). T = 0.04 mag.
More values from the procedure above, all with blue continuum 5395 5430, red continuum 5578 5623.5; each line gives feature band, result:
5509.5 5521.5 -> -0.03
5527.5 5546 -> -0.07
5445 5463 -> -0.01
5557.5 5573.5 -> -0.09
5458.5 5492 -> 0.01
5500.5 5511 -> 0.01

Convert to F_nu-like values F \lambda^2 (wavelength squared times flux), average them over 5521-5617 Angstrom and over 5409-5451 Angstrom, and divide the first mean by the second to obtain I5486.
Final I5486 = 1.0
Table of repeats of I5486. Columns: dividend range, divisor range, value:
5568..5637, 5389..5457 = 1.04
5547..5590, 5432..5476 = 1.06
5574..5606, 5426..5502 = 0.98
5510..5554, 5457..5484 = 1.08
